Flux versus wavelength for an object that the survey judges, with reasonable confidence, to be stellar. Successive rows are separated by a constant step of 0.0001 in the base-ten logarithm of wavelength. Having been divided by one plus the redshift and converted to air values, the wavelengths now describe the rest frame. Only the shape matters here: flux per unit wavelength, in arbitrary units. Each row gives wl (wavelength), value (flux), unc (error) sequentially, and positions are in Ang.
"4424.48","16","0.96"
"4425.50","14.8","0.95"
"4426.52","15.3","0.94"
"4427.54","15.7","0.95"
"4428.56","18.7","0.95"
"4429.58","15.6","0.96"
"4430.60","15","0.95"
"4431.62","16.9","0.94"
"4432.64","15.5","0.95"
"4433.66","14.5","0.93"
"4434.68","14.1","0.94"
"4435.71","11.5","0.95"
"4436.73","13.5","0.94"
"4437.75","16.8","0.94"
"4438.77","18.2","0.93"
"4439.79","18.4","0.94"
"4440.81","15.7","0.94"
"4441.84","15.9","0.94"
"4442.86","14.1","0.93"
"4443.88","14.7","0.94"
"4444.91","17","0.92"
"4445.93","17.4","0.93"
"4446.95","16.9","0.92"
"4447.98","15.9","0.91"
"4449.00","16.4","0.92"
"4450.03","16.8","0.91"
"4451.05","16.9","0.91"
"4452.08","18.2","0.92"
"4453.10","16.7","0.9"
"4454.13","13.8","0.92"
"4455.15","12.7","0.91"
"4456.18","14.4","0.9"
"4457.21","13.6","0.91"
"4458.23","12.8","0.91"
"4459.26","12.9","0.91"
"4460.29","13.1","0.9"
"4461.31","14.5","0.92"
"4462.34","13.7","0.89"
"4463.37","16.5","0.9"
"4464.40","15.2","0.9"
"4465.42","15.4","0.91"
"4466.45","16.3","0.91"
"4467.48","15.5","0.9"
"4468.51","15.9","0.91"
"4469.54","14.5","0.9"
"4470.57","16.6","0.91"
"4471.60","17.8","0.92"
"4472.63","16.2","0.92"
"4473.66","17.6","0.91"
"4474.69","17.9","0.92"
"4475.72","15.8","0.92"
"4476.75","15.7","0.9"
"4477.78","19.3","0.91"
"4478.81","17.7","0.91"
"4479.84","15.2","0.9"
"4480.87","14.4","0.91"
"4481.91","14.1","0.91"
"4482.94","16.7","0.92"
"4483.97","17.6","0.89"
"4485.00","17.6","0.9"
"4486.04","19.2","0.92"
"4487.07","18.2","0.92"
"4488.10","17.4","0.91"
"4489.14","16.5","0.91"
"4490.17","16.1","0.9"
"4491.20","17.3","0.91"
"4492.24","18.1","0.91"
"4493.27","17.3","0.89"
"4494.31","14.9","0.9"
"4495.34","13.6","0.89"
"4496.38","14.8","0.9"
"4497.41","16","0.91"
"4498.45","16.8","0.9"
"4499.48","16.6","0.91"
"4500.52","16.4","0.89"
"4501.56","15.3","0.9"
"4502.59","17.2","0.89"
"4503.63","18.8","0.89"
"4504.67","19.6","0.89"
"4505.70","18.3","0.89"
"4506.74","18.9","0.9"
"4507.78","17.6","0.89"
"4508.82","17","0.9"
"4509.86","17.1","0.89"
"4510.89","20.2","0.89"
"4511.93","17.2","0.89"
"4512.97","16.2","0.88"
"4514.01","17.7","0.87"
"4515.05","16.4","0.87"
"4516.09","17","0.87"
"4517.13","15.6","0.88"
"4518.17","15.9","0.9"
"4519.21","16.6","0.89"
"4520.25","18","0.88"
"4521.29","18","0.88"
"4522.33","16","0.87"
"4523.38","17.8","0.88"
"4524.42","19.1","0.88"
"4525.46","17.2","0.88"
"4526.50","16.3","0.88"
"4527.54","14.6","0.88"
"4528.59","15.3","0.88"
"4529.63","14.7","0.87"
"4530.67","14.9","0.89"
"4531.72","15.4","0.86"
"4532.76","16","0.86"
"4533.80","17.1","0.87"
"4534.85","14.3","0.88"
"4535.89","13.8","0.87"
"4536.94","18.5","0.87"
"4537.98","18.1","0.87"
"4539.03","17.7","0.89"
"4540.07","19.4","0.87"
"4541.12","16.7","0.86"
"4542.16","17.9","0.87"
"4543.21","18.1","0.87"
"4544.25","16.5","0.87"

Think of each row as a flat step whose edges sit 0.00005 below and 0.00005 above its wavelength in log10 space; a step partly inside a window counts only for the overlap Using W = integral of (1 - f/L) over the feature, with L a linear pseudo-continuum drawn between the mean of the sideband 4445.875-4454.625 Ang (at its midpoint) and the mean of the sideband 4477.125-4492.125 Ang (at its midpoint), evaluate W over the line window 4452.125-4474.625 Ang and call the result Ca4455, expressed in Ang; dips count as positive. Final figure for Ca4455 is 2.1 Ang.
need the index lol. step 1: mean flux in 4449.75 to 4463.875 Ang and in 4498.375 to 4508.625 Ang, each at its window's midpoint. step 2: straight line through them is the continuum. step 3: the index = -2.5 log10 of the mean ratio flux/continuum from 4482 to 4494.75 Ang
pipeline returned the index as -0.03 mag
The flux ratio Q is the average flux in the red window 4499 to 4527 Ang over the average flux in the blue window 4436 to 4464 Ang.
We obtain 1.1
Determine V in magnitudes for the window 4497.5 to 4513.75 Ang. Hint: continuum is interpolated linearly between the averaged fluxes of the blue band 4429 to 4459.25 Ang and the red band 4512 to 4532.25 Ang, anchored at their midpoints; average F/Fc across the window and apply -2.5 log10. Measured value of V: -0.08 mag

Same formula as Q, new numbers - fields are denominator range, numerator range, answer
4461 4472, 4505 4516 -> 1.13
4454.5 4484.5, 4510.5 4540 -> 1.07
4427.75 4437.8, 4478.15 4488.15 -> 1.11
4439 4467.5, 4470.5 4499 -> 1.08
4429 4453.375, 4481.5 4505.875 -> 1.06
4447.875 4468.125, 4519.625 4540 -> 1.10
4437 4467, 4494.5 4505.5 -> 1.06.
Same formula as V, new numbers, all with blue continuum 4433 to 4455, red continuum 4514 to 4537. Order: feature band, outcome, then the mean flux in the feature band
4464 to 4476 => -0.02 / 16.2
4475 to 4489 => -0.05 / 16.8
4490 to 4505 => -0.03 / 16.6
